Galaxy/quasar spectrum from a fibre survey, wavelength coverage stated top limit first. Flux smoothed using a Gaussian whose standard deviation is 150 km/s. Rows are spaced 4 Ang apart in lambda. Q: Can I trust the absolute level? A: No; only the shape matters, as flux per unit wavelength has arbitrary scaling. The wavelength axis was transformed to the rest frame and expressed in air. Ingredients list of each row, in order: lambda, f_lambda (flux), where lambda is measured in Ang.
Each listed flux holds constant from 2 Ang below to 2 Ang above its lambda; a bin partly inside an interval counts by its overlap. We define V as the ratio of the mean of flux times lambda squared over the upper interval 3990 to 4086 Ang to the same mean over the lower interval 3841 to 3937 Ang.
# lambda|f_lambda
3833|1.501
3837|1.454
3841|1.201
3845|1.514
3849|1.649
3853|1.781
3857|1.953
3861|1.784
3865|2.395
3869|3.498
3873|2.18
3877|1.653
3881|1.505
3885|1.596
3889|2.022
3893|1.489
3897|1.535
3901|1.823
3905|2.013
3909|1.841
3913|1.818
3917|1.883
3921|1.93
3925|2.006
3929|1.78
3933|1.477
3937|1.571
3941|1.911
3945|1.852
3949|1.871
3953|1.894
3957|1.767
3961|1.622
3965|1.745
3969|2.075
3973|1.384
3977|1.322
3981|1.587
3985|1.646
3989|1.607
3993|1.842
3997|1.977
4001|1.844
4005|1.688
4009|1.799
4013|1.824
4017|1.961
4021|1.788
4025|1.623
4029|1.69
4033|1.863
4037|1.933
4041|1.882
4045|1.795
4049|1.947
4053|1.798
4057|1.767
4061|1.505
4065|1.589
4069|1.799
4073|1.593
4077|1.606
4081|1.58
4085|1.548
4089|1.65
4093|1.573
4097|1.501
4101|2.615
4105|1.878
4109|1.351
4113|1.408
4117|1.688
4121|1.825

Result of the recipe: 1.0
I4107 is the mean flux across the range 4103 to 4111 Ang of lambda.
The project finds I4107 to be 1.61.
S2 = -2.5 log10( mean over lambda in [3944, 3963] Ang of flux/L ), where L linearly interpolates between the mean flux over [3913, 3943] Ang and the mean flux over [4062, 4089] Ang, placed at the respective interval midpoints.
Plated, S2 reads -0.02 mag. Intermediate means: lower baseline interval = 1.8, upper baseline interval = 1.62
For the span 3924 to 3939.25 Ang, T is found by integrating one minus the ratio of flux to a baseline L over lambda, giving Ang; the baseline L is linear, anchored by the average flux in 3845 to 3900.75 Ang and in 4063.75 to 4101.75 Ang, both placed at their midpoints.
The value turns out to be 1.26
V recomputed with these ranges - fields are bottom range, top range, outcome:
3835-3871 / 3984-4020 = 1.01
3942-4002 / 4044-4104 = 1.05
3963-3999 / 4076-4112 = 1.06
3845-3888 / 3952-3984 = 0.89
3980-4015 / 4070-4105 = 1.02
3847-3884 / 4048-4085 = 0.91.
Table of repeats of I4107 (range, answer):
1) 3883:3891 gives 1.81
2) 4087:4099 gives 1.57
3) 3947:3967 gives 1.78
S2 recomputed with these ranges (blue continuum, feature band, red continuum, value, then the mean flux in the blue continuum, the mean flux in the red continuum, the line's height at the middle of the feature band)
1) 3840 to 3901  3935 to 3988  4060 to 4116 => 0.042 mag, 1.86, 1.66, 1.78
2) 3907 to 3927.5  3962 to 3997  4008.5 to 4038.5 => 0.108 mag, 1.89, 1.81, 1.84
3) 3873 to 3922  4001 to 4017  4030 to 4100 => -0.043 mag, 1.77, 1.71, 1.73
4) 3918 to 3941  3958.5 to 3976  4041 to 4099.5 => 0.038 mag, 1.77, 1.68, 1.75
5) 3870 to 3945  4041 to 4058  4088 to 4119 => -0.061 mag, 1.8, 1.71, 1.74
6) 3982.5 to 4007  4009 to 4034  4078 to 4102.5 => -0.023 mag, 1.76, 1.72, 1.75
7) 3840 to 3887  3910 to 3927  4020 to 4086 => -0.029 mag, 1.91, 1.73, 1.85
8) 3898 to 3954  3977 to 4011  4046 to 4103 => 0.034 mag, 1.83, 1.72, 1.78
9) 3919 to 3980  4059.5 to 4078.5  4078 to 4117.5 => 0.045 mag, 1.74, 1.68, 1.69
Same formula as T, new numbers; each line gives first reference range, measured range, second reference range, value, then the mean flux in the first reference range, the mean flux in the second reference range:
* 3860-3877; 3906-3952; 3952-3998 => 4.2 Ang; 2.41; 1.7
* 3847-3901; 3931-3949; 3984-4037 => 1.3 Ang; 1.92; 1.79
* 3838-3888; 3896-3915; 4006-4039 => 0.5 Ang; 1.89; 1.81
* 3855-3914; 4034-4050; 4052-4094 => -1.9 Ang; 1.94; 1.63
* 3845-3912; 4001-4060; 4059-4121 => -2.6 Ang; 1.91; 1.66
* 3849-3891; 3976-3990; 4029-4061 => 2.5 Ang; 2.02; 1.82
